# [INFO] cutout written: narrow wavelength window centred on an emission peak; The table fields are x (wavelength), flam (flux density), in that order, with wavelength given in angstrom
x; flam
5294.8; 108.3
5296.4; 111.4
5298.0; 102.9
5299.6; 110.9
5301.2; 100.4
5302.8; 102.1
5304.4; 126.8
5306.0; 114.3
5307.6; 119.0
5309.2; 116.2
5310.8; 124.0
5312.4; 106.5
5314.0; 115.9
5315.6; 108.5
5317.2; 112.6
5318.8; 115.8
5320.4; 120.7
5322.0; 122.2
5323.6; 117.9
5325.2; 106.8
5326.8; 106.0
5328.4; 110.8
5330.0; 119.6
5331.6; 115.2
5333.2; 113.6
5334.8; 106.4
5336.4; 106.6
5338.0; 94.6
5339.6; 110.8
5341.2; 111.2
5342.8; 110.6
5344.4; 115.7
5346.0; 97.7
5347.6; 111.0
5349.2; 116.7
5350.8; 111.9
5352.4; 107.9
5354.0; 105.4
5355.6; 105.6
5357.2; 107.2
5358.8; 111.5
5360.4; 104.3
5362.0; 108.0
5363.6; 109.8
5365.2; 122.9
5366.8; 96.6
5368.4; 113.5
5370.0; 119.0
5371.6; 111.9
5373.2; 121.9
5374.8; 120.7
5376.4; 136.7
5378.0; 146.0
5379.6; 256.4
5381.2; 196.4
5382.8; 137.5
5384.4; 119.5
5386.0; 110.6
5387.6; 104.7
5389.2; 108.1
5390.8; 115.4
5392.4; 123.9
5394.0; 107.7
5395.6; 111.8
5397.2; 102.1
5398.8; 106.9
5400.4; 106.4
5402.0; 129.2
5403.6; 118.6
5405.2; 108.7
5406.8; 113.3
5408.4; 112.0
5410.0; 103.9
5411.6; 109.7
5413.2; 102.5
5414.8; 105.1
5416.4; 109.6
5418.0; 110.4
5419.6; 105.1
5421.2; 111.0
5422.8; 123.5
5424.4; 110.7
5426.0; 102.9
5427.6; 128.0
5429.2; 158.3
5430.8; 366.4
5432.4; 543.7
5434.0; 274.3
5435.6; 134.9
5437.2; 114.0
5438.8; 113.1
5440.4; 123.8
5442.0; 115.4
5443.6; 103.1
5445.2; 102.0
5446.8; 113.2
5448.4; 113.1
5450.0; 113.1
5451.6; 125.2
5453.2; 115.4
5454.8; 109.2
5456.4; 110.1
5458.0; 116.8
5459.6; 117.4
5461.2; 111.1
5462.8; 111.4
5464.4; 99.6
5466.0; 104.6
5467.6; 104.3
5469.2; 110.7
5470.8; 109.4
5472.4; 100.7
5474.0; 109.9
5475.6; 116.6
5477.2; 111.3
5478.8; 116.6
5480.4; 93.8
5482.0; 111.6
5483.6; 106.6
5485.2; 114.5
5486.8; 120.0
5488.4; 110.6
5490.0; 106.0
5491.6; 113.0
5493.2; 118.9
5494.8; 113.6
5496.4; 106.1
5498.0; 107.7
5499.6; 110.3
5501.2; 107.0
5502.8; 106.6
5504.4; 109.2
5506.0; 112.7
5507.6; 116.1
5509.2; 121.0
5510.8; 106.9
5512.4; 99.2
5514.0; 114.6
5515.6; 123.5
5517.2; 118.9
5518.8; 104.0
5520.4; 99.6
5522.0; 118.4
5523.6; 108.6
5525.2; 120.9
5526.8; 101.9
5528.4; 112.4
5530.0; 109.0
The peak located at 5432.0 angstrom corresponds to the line [O III] 5007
